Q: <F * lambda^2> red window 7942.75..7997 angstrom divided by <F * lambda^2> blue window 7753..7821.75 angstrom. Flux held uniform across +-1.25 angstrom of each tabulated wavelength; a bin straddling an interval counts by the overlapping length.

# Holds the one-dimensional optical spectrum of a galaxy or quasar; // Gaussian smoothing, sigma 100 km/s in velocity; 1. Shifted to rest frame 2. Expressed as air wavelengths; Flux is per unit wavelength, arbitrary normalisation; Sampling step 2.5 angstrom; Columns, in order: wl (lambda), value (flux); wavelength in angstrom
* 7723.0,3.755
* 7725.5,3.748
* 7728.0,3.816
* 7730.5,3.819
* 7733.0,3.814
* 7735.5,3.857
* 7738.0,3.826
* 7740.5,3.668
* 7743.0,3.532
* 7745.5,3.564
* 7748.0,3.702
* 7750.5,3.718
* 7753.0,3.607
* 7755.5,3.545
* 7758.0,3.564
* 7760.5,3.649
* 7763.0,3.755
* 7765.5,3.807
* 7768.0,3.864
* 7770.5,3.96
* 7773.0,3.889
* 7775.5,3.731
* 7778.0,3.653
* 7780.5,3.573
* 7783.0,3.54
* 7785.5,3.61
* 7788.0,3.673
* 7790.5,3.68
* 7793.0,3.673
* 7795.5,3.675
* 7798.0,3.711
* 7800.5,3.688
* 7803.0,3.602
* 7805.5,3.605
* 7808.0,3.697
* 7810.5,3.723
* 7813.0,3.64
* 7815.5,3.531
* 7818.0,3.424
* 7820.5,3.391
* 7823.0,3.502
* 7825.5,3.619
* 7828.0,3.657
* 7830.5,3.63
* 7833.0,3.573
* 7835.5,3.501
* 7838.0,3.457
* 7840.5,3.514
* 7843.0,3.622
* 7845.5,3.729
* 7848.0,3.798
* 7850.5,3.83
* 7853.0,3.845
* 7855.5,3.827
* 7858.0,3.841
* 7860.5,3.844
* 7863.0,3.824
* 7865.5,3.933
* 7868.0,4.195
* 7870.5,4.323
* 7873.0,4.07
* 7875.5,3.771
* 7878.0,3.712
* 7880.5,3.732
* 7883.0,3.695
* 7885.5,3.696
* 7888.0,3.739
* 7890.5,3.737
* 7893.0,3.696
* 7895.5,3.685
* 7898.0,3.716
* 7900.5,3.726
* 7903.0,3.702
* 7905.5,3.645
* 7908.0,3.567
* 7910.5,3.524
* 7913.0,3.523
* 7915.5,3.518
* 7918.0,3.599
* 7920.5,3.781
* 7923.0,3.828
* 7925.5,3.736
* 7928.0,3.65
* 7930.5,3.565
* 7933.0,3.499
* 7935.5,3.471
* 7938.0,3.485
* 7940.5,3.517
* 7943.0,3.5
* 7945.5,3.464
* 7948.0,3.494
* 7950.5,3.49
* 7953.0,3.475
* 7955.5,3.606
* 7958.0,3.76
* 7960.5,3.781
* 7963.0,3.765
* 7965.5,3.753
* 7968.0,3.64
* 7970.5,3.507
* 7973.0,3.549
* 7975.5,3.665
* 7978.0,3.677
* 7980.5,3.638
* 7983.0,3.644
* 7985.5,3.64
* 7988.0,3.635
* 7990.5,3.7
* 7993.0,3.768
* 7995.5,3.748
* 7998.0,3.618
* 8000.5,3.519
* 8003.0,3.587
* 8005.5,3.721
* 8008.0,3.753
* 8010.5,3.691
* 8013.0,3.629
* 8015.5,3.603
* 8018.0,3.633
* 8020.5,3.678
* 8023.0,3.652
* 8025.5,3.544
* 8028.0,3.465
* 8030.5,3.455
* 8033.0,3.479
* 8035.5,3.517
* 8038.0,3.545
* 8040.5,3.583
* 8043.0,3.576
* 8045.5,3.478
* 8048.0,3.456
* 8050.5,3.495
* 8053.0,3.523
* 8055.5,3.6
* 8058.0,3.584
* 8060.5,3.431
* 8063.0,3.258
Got 1.0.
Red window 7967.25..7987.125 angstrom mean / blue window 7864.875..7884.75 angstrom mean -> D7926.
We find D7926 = 0.92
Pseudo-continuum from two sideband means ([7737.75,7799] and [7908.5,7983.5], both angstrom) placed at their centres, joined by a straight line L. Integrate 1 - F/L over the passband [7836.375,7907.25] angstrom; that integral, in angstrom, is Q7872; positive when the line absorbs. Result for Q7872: -2.78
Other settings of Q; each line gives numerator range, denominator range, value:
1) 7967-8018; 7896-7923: 1.02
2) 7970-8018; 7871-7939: 1.01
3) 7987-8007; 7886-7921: 1.03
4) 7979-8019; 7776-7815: 1.06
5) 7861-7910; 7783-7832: 1.07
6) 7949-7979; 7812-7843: 1.06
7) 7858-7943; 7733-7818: 1.04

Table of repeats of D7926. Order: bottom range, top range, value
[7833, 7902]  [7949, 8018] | 0.97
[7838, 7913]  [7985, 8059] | 0.95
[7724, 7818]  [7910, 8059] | 0.98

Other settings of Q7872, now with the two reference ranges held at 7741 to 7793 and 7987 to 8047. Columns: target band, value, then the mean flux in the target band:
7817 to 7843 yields 0.9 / 3.53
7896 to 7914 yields 0.0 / 3.63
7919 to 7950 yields 0.4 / 3.58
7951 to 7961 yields 0.0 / 3.63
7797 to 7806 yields 0.0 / 3.65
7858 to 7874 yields -1.6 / 4.02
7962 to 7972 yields -0.1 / 3.66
